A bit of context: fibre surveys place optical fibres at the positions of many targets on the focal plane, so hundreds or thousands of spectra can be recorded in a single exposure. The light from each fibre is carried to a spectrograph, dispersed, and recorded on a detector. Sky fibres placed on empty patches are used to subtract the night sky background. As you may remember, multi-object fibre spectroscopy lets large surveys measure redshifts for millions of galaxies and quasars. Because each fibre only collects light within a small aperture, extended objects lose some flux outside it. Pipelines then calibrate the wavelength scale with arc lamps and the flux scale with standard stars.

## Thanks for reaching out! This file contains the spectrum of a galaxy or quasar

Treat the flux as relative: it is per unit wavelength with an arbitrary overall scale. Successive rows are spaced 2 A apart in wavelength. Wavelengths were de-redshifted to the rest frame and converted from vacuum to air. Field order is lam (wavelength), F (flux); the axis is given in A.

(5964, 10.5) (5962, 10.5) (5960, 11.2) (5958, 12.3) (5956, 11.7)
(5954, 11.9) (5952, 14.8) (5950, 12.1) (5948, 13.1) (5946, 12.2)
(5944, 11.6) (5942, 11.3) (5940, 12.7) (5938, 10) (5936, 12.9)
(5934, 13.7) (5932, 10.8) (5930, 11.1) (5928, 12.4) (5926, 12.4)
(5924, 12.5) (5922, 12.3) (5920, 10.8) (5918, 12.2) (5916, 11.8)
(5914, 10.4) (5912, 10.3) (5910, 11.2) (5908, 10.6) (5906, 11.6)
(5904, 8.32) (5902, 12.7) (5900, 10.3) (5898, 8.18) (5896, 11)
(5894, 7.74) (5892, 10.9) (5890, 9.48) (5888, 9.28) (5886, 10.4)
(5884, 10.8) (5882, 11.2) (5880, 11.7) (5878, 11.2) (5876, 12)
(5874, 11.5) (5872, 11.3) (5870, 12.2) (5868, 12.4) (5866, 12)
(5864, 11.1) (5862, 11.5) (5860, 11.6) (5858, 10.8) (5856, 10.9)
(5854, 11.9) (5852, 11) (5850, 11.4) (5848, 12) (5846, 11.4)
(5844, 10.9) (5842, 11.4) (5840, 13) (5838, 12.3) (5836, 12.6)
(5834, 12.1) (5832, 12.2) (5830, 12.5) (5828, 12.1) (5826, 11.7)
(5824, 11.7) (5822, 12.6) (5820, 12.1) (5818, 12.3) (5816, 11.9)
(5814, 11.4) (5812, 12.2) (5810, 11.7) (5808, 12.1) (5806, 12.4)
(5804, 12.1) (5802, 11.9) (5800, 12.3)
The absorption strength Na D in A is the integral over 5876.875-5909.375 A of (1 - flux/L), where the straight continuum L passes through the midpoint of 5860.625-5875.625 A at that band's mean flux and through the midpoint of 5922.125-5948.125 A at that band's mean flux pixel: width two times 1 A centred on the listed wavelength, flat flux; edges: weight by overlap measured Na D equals 4.1 A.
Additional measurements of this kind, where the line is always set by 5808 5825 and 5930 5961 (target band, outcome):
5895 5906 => 1.7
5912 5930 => 0.6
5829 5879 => 1.3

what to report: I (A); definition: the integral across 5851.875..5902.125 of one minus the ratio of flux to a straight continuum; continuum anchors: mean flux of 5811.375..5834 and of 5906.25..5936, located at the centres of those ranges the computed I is 3.8 A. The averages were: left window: 12.1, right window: 11.7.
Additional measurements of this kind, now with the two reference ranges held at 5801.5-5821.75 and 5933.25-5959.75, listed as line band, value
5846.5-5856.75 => 0.56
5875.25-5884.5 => 0.58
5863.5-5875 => 0.34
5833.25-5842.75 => -0.18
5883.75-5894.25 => 2.02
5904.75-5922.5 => 1.53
